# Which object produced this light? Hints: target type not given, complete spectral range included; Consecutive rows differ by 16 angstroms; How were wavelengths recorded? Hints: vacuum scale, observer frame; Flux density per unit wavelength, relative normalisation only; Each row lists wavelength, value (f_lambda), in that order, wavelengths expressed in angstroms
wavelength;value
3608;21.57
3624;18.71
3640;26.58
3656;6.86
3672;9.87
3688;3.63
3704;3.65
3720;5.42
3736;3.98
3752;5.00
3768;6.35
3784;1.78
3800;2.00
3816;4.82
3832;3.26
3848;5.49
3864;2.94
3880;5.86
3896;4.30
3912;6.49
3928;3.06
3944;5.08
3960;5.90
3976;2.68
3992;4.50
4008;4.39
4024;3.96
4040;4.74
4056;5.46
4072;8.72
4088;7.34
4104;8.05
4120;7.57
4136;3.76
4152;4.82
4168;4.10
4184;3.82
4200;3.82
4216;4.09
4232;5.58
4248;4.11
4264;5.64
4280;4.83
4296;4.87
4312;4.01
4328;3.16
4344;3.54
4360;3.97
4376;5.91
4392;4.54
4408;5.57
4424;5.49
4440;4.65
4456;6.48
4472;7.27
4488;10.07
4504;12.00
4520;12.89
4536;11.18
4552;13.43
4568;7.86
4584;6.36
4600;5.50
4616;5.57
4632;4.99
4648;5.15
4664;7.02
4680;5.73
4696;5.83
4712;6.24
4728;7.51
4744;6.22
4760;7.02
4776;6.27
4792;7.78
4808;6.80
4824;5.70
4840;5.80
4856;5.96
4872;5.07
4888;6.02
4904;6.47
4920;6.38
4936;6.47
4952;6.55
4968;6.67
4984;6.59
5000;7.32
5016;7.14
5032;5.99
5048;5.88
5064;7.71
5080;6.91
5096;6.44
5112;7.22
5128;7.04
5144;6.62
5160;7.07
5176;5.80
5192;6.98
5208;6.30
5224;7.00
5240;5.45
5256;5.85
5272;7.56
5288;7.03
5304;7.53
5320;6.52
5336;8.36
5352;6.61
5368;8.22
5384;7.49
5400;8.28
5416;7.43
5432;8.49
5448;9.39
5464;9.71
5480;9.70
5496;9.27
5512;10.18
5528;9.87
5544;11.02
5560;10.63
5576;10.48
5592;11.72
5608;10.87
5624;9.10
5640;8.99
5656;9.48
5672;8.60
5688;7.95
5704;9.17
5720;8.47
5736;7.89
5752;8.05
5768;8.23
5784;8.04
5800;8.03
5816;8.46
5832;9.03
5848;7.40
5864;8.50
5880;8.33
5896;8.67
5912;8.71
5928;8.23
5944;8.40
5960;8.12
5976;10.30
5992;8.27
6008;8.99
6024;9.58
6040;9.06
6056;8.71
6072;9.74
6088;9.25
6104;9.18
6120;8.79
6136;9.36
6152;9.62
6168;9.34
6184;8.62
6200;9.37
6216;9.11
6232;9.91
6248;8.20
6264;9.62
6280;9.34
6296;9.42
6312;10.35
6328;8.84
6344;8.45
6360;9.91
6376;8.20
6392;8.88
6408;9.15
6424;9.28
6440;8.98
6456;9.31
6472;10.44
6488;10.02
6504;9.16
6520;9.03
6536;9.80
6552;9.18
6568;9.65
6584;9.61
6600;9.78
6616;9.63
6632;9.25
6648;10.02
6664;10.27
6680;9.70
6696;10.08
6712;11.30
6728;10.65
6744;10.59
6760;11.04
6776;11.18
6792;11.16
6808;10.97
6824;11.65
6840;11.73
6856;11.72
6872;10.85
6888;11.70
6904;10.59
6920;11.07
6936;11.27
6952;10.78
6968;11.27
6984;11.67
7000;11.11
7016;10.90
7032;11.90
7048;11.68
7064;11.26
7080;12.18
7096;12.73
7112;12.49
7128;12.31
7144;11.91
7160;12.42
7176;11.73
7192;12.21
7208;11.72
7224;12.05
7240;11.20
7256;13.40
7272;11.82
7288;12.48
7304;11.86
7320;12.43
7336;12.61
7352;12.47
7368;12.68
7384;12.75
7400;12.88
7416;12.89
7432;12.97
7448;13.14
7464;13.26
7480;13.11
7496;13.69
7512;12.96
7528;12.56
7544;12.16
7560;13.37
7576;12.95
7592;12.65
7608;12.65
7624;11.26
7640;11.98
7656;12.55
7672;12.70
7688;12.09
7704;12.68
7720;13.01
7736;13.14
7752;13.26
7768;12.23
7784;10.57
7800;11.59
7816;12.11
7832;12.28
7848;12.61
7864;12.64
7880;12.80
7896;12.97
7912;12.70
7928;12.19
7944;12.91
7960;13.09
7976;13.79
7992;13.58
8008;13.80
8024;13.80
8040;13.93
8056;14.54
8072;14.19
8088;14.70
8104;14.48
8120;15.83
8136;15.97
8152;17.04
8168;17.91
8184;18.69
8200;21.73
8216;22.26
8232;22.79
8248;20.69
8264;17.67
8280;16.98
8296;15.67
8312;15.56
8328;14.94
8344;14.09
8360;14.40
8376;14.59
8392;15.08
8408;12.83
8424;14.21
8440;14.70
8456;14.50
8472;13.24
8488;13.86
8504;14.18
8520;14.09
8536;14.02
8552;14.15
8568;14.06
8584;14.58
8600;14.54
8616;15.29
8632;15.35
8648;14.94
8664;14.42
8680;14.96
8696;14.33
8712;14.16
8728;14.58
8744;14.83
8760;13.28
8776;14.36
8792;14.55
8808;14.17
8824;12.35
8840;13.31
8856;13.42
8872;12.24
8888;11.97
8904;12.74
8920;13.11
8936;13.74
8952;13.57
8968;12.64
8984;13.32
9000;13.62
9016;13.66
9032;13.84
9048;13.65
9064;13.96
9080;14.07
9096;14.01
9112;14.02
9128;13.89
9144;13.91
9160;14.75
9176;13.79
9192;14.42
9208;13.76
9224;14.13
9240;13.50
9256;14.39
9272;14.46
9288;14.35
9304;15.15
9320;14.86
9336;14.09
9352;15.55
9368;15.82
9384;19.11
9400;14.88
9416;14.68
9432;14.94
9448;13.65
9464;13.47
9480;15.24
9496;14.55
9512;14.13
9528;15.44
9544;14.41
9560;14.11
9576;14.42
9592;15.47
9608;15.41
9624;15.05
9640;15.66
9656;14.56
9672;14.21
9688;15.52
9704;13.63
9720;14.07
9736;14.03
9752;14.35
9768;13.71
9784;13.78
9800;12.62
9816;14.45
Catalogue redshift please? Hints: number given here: 0.25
